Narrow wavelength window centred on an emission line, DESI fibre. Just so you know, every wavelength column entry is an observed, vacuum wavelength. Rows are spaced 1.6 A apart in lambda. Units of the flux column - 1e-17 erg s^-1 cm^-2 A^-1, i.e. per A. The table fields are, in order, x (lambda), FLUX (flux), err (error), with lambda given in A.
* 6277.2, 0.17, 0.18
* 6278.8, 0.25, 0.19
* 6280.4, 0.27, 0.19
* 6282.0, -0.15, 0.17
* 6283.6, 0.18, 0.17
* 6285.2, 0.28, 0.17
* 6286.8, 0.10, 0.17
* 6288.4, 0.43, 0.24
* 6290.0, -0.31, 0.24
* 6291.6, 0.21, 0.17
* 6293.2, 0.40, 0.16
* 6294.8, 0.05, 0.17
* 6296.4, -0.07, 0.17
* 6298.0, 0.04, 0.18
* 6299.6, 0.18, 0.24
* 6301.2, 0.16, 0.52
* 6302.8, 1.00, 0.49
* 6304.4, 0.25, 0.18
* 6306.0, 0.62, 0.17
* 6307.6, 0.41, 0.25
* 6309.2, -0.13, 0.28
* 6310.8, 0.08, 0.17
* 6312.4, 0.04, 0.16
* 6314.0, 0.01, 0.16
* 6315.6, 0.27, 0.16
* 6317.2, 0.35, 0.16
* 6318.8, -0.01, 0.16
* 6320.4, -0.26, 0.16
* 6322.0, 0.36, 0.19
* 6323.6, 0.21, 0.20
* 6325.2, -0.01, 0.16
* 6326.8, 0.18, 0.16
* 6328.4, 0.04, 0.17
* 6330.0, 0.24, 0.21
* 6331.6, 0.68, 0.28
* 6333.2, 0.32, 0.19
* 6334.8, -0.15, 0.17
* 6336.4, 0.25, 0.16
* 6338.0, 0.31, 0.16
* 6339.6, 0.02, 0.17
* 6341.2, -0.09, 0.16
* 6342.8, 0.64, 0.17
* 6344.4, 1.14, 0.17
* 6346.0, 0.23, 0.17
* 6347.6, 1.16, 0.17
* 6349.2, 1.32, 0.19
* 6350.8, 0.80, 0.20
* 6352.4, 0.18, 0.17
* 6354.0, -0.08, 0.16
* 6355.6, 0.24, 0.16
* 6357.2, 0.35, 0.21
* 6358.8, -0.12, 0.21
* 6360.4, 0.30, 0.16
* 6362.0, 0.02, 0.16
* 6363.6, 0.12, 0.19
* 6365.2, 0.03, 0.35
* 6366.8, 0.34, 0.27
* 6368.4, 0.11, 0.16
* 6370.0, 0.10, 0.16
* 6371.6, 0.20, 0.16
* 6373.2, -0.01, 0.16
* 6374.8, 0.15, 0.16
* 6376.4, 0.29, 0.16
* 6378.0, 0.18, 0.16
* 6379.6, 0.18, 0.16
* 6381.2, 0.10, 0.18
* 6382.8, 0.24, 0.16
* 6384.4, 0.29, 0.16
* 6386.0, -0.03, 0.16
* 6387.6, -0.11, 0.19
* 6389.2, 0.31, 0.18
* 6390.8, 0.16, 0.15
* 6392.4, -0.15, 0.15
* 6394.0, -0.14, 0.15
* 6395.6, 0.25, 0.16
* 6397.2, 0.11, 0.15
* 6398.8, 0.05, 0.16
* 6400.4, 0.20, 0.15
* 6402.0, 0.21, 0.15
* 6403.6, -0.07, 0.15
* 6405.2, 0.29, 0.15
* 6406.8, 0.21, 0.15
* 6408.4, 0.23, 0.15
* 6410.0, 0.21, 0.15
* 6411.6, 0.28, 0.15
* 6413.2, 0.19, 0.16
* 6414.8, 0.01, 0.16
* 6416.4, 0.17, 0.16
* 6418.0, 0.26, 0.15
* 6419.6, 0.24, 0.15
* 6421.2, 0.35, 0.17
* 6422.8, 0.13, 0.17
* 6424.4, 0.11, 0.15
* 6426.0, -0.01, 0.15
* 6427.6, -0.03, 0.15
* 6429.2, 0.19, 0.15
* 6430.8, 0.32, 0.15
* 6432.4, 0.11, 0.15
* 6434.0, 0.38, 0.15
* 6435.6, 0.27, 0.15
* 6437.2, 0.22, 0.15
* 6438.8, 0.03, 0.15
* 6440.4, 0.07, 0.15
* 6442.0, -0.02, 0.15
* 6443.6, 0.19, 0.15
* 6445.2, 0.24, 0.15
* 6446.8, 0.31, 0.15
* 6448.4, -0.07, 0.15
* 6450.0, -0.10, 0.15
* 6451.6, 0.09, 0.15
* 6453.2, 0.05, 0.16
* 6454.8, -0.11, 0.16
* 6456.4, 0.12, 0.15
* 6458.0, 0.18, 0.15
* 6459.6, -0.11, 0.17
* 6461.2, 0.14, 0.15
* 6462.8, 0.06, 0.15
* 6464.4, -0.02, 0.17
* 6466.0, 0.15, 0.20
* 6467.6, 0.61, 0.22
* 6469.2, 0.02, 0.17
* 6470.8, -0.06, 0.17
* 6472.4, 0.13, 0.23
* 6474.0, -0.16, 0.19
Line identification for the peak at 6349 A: [O II] 3727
